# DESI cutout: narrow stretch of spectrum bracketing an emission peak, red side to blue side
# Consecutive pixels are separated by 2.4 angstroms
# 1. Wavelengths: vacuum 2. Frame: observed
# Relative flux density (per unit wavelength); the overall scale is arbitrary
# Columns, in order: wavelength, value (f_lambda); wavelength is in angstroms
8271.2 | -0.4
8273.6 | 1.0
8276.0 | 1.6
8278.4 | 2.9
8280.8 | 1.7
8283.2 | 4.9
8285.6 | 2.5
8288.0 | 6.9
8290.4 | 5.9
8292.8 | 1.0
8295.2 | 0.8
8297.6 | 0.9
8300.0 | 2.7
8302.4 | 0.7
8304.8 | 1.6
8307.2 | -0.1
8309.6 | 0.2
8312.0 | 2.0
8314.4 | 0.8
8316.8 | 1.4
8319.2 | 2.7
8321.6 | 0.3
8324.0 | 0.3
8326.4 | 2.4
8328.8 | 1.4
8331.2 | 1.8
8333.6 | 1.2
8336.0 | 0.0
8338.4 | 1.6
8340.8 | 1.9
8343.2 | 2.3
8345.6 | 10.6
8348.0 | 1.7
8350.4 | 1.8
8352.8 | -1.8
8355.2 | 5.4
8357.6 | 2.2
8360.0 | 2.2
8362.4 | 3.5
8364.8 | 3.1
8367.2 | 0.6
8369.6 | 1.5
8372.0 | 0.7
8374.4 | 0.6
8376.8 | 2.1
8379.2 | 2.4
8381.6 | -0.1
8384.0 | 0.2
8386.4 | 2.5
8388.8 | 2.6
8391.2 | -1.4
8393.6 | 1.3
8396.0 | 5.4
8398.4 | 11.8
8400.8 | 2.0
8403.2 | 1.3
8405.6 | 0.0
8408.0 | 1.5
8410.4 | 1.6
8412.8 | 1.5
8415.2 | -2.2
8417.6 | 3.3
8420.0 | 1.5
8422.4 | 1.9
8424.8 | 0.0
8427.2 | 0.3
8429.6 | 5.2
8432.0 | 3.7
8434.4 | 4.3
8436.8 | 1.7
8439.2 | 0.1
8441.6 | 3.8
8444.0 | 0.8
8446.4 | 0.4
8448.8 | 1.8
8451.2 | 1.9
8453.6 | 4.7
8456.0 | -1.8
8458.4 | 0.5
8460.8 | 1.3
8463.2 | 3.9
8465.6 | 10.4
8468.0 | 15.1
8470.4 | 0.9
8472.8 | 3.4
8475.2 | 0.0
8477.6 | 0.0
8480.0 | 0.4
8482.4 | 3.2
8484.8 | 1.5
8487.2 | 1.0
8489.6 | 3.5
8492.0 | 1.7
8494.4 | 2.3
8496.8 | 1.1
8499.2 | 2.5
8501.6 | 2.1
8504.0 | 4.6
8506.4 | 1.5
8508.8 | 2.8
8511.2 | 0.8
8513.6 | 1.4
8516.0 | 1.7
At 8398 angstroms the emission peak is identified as H-gamma 4340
